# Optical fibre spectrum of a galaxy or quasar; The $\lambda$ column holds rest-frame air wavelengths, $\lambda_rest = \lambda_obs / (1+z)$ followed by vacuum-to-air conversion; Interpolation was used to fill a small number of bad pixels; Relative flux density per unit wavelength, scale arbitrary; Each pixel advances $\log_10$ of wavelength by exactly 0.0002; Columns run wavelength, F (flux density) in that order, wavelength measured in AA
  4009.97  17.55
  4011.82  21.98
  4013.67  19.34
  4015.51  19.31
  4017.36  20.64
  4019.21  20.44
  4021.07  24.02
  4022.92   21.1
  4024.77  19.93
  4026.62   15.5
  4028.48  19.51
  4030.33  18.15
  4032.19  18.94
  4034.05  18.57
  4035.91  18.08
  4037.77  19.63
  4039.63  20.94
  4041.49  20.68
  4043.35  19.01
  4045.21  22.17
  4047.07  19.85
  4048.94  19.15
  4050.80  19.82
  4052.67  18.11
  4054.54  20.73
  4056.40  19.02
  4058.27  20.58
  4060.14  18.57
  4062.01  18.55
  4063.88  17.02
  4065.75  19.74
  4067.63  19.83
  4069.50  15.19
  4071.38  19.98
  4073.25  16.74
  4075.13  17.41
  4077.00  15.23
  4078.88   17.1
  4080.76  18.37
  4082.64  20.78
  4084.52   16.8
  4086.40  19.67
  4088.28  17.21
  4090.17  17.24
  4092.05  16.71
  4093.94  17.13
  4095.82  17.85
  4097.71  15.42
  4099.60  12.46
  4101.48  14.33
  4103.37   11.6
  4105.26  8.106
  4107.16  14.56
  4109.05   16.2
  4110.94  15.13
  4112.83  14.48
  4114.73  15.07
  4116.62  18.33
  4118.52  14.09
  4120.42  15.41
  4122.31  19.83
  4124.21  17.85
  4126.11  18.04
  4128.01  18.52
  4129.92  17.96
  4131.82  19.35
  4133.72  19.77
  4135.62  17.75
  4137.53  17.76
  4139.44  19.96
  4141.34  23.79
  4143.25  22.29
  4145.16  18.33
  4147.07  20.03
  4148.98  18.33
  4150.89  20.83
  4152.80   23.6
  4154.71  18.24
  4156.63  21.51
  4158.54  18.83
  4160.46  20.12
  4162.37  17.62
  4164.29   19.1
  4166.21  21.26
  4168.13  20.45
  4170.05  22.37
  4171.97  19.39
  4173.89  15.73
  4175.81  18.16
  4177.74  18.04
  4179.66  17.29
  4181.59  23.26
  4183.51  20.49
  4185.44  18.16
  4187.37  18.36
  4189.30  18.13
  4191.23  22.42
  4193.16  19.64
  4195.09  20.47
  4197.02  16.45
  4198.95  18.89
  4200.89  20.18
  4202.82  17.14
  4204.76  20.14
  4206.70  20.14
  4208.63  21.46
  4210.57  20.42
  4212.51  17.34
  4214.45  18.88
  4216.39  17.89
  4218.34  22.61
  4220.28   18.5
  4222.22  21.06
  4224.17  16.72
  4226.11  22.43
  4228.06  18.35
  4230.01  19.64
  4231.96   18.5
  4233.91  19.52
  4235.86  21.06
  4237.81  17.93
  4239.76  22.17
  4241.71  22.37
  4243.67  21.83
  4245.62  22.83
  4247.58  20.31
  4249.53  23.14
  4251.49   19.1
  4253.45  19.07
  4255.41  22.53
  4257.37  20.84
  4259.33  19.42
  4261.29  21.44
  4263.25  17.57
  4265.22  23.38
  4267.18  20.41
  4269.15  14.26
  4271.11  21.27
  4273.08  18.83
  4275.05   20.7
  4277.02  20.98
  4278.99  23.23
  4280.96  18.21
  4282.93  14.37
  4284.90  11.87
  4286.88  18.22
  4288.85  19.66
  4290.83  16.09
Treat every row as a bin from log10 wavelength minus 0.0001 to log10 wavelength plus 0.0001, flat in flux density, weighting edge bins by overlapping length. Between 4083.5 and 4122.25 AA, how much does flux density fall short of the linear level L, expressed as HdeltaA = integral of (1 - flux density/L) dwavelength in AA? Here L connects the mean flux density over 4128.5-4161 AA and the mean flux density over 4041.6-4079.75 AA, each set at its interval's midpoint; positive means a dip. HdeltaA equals 7.6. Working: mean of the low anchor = 18.7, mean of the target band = 15.5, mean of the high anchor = 19.9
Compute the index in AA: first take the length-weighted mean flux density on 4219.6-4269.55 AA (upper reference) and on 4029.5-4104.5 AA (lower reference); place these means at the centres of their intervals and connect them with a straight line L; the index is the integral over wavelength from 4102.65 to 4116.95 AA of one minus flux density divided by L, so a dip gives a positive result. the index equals 3.5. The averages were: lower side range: 18.1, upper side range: 20.2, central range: 14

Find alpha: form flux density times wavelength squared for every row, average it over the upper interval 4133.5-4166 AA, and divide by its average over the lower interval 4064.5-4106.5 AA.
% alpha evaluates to 1.2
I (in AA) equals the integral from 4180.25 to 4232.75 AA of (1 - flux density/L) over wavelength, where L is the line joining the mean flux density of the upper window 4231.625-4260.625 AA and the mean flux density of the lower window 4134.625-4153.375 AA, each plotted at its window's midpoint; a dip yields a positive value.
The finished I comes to 2.6 AA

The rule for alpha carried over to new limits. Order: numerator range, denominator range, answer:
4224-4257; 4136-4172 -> 1.06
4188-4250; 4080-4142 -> 1.24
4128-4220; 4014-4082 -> 1.09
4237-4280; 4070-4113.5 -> 1.39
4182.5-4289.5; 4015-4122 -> 1.20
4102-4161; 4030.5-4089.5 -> 0.99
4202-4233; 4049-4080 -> 1.14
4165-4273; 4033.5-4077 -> 1.13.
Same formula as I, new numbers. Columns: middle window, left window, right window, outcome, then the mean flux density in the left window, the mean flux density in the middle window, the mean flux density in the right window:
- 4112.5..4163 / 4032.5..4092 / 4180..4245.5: 1.1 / 18.7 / 18.9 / 19.8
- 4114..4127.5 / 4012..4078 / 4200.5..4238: 1.6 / 19.2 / 17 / 19.5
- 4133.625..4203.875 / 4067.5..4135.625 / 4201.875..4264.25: -4.6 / 16.6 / 19.6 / 20.1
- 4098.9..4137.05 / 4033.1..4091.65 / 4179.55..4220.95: 6.1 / 18.7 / 16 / 19.5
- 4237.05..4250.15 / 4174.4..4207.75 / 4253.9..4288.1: -1.6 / 19.2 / 21.5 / 19.3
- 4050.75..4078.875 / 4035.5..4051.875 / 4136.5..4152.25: 2.4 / 20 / 18.3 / 20.2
